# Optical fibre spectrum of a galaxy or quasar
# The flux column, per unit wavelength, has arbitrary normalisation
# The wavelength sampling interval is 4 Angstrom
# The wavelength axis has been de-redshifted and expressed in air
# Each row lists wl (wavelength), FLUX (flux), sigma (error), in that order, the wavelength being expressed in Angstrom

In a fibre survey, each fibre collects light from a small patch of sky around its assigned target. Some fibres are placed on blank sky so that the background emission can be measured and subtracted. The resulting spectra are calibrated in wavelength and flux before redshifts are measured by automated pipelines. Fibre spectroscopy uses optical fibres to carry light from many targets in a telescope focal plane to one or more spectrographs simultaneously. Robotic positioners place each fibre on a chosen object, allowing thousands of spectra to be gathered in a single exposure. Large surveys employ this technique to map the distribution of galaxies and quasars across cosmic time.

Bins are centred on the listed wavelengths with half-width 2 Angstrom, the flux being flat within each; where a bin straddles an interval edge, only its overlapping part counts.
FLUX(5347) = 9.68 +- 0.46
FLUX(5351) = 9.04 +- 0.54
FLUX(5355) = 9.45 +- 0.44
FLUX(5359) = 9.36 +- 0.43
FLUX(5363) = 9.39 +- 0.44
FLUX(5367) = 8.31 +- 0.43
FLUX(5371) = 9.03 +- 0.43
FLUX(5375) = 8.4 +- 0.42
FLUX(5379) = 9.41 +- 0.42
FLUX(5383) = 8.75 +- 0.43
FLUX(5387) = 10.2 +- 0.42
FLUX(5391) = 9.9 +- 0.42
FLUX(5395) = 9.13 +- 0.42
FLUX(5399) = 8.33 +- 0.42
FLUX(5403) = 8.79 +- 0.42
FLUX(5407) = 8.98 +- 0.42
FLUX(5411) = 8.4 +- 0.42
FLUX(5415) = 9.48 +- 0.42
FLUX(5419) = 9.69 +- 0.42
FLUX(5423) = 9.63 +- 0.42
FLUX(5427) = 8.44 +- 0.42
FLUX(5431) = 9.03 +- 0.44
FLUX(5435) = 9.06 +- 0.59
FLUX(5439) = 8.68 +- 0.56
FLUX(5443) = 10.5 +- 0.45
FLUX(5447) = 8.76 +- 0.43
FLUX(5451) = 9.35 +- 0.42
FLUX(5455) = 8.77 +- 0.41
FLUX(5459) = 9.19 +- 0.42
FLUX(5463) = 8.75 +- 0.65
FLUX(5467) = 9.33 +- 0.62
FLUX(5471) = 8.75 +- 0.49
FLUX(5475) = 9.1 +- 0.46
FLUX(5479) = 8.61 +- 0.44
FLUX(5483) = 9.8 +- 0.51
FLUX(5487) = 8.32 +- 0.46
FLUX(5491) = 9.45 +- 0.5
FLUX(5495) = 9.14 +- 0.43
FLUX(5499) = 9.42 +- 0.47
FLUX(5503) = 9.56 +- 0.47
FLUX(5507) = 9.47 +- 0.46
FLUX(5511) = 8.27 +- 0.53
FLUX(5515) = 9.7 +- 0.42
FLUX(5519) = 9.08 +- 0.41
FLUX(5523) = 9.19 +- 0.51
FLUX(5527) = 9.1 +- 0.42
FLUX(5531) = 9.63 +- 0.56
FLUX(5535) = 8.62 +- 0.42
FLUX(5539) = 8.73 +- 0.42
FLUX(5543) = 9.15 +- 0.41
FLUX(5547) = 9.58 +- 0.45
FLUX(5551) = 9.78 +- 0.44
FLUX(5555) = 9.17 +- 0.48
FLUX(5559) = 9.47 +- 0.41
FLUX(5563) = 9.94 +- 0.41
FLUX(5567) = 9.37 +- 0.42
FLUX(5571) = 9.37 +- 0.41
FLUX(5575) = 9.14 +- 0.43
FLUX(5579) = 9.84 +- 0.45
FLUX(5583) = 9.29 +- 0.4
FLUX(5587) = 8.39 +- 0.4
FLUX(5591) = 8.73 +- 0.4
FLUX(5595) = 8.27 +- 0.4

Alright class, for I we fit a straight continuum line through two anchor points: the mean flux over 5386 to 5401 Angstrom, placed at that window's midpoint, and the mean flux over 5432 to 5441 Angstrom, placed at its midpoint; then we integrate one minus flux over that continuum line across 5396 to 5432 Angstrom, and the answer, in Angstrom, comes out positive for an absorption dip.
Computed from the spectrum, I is 0.56 Angstrom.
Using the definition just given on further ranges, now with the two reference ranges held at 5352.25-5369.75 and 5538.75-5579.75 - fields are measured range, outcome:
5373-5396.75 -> -0.37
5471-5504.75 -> 0.62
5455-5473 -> 0.58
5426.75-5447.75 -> 0.20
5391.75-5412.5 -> 0.86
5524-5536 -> 0.28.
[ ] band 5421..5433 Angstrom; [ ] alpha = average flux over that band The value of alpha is 9.03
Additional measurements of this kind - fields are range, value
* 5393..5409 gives 8.81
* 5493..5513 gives 9.17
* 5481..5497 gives 9.18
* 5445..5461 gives 9.02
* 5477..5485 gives 9.21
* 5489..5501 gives 9.34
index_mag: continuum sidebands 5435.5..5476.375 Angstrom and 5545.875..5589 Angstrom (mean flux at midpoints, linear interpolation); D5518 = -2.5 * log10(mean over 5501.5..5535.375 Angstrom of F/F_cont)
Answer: 0.01 mag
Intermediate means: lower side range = 9.12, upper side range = 9.39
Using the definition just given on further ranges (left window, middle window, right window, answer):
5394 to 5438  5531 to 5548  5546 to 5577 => 0.040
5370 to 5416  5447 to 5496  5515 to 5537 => 0.011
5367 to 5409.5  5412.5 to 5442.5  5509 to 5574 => -0.012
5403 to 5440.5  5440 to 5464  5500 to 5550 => -0.016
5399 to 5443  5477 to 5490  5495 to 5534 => 0.028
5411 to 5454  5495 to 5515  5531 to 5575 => 0.006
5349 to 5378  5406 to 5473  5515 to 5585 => 0.004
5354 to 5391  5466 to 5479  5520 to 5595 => 0.028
